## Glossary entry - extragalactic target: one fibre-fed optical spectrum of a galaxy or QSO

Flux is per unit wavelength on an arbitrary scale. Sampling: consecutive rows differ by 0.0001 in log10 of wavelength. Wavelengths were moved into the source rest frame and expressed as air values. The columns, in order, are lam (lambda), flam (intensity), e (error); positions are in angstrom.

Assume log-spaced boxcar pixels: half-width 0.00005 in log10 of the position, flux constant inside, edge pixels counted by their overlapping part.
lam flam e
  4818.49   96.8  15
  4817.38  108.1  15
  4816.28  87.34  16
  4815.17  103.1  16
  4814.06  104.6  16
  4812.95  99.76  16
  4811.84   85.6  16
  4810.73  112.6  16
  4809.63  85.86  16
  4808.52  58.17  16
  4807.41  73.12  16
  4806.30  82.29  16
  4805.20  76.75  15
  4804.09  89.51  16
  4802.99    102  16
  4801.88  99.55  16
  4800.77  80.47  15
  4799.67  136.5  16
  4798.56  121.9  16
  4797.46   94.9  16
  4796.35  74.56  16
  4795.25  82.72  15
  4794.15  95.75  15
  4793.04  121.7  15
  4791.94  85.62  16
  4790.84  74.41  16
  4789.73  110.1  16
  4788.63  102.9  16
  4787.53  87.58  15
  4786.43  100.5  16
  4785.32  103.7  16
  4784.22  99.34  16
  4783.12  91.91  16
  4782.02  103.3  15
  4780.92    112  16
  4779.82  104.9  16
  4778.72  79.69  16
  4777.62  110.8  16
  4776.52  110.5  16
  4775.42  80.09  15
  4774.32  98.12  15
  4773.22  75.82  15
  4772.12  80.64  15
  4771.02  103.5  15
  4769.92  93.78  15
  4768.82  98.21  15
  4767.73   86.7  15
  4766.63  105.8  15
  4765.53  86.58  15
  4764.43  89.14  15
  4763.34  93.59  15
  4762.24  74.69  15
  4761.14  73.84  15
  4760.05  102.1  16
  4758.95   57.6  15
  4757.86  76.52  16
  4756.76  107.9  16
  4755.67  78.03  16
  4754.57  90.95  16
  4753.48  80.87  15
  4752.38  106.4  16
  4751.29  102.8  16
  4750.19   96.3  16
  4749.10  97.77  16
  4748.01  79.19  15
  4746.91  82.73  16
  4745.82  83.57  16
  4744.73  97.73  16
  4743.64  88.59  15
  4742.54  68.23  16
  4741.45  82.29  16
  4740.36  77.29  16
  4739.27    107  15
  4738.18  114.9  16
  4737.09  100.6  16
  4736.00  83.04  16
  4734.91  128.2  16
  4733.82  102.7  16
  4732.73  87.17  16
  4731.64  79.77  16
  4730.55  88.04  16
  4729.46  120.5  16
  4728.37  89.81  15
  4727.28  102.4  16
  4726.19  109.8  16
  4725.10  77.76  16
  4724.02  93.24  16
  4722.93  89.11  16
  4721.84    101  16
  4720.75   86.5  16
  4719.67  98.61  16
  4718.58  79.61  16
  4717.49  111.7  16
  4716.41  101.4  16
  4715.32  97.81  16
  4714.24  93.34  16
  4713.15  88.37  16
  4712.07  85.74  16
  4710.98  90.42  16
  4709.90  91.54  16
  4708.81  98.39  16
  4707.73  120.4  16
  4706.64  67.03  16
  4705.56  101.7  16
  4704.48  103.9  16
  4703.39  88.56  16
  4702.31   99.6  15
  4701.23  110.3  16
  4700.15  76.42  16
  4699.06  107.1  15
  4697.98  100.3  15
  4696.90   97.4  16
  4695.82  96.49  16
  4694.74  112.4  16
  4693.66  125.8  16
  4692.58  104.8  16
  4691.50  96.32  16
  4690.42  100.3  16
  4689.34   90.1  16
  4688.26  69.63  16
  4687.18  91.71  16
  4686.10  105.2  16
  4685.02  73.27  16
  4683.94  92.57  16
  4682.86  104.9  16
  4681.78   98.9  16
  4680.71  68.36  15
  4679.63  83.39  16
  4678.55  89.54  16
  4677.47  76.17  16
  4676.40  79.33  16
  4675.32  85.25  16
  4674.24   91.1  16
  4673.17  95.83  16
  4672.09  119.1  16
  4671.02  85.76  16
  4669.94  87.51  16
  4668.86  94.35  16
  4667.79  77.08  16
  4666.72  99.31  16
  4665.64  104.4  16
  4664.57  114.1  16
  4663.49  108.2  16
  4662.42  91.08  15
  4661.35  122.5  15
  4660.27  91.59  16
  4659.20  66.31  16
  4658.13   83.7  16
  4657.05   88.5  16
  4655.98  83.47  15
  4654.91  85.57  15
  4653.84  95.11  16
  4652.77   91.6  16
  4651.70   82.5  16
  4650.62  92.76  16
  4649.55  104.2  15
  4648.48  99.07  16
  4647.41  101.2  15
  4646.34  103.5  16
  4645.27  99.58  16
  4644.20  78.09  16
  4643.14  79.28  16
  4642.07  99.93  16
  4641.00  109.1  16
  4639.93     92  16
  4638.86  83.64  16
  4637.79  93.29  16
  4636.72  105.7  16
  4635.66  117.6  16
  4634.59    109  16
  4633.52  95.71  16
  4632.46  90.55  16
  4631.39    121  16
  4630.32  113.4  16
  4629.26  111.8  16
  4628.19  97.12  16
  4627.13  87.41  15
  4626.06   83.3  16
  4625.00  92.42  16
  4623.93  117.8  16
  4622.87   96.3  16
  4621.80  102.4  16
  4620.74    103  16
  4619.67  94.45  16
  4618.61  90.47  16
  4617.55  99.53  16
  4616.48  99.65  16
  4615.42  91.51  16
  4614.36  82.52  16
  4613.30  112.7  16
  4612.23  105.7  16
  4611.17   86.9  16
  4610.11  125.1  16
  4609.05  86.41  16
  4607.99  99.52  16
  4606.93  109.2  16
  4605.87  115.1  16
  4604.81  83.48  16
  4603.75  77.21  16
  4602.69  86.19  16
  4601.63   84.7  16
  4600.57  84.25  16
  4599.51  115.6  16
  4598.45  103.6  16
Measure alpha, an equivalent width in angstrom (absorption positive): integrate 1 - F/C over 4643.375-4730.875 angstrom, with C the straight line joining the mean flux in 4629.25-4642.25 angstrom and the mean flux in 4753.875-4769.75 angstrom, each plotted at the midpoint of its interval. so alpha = 1.9 angstrom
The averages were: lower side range 103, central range 94.4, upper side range 87.4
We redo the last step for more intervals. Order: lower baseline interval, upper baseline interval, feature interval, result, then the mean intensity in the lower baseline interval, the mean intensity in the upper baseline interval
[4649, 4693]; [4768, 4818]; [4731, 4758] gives 0.5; 91.8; 95.2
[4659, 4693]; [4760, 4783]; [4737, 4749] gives 0.5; 92.6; 93.3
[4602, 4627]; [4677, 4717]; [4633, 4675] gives 0.3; 97.2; 94.6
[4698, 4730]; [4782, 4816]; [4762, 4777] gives 0.6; 96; 94.7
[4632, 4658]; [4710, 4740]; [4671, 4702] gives 0.5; 94.9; 96.4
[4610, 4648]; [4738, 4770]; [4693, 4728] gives -1.7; 99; 89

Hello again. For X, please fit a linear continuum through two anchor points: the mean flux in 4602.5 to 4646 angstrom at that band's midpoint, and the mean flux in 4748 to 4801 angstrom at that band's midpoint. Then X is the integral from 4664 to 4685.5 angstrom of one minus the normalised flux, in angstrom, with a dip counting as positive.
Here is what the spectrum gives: 1.30 angstrom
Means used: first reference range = 98.3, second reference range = 94.2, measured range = 91.1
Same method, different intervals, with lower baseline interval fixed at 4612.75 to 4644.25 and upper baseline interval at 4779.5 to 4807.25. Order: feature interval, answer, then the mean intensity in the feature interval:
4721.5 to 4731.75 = 0.2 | 95.6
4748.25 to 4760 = 0.9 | 89.8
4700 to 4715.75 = 0.5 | 94.7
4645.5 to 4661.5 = 1.0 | 92.1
